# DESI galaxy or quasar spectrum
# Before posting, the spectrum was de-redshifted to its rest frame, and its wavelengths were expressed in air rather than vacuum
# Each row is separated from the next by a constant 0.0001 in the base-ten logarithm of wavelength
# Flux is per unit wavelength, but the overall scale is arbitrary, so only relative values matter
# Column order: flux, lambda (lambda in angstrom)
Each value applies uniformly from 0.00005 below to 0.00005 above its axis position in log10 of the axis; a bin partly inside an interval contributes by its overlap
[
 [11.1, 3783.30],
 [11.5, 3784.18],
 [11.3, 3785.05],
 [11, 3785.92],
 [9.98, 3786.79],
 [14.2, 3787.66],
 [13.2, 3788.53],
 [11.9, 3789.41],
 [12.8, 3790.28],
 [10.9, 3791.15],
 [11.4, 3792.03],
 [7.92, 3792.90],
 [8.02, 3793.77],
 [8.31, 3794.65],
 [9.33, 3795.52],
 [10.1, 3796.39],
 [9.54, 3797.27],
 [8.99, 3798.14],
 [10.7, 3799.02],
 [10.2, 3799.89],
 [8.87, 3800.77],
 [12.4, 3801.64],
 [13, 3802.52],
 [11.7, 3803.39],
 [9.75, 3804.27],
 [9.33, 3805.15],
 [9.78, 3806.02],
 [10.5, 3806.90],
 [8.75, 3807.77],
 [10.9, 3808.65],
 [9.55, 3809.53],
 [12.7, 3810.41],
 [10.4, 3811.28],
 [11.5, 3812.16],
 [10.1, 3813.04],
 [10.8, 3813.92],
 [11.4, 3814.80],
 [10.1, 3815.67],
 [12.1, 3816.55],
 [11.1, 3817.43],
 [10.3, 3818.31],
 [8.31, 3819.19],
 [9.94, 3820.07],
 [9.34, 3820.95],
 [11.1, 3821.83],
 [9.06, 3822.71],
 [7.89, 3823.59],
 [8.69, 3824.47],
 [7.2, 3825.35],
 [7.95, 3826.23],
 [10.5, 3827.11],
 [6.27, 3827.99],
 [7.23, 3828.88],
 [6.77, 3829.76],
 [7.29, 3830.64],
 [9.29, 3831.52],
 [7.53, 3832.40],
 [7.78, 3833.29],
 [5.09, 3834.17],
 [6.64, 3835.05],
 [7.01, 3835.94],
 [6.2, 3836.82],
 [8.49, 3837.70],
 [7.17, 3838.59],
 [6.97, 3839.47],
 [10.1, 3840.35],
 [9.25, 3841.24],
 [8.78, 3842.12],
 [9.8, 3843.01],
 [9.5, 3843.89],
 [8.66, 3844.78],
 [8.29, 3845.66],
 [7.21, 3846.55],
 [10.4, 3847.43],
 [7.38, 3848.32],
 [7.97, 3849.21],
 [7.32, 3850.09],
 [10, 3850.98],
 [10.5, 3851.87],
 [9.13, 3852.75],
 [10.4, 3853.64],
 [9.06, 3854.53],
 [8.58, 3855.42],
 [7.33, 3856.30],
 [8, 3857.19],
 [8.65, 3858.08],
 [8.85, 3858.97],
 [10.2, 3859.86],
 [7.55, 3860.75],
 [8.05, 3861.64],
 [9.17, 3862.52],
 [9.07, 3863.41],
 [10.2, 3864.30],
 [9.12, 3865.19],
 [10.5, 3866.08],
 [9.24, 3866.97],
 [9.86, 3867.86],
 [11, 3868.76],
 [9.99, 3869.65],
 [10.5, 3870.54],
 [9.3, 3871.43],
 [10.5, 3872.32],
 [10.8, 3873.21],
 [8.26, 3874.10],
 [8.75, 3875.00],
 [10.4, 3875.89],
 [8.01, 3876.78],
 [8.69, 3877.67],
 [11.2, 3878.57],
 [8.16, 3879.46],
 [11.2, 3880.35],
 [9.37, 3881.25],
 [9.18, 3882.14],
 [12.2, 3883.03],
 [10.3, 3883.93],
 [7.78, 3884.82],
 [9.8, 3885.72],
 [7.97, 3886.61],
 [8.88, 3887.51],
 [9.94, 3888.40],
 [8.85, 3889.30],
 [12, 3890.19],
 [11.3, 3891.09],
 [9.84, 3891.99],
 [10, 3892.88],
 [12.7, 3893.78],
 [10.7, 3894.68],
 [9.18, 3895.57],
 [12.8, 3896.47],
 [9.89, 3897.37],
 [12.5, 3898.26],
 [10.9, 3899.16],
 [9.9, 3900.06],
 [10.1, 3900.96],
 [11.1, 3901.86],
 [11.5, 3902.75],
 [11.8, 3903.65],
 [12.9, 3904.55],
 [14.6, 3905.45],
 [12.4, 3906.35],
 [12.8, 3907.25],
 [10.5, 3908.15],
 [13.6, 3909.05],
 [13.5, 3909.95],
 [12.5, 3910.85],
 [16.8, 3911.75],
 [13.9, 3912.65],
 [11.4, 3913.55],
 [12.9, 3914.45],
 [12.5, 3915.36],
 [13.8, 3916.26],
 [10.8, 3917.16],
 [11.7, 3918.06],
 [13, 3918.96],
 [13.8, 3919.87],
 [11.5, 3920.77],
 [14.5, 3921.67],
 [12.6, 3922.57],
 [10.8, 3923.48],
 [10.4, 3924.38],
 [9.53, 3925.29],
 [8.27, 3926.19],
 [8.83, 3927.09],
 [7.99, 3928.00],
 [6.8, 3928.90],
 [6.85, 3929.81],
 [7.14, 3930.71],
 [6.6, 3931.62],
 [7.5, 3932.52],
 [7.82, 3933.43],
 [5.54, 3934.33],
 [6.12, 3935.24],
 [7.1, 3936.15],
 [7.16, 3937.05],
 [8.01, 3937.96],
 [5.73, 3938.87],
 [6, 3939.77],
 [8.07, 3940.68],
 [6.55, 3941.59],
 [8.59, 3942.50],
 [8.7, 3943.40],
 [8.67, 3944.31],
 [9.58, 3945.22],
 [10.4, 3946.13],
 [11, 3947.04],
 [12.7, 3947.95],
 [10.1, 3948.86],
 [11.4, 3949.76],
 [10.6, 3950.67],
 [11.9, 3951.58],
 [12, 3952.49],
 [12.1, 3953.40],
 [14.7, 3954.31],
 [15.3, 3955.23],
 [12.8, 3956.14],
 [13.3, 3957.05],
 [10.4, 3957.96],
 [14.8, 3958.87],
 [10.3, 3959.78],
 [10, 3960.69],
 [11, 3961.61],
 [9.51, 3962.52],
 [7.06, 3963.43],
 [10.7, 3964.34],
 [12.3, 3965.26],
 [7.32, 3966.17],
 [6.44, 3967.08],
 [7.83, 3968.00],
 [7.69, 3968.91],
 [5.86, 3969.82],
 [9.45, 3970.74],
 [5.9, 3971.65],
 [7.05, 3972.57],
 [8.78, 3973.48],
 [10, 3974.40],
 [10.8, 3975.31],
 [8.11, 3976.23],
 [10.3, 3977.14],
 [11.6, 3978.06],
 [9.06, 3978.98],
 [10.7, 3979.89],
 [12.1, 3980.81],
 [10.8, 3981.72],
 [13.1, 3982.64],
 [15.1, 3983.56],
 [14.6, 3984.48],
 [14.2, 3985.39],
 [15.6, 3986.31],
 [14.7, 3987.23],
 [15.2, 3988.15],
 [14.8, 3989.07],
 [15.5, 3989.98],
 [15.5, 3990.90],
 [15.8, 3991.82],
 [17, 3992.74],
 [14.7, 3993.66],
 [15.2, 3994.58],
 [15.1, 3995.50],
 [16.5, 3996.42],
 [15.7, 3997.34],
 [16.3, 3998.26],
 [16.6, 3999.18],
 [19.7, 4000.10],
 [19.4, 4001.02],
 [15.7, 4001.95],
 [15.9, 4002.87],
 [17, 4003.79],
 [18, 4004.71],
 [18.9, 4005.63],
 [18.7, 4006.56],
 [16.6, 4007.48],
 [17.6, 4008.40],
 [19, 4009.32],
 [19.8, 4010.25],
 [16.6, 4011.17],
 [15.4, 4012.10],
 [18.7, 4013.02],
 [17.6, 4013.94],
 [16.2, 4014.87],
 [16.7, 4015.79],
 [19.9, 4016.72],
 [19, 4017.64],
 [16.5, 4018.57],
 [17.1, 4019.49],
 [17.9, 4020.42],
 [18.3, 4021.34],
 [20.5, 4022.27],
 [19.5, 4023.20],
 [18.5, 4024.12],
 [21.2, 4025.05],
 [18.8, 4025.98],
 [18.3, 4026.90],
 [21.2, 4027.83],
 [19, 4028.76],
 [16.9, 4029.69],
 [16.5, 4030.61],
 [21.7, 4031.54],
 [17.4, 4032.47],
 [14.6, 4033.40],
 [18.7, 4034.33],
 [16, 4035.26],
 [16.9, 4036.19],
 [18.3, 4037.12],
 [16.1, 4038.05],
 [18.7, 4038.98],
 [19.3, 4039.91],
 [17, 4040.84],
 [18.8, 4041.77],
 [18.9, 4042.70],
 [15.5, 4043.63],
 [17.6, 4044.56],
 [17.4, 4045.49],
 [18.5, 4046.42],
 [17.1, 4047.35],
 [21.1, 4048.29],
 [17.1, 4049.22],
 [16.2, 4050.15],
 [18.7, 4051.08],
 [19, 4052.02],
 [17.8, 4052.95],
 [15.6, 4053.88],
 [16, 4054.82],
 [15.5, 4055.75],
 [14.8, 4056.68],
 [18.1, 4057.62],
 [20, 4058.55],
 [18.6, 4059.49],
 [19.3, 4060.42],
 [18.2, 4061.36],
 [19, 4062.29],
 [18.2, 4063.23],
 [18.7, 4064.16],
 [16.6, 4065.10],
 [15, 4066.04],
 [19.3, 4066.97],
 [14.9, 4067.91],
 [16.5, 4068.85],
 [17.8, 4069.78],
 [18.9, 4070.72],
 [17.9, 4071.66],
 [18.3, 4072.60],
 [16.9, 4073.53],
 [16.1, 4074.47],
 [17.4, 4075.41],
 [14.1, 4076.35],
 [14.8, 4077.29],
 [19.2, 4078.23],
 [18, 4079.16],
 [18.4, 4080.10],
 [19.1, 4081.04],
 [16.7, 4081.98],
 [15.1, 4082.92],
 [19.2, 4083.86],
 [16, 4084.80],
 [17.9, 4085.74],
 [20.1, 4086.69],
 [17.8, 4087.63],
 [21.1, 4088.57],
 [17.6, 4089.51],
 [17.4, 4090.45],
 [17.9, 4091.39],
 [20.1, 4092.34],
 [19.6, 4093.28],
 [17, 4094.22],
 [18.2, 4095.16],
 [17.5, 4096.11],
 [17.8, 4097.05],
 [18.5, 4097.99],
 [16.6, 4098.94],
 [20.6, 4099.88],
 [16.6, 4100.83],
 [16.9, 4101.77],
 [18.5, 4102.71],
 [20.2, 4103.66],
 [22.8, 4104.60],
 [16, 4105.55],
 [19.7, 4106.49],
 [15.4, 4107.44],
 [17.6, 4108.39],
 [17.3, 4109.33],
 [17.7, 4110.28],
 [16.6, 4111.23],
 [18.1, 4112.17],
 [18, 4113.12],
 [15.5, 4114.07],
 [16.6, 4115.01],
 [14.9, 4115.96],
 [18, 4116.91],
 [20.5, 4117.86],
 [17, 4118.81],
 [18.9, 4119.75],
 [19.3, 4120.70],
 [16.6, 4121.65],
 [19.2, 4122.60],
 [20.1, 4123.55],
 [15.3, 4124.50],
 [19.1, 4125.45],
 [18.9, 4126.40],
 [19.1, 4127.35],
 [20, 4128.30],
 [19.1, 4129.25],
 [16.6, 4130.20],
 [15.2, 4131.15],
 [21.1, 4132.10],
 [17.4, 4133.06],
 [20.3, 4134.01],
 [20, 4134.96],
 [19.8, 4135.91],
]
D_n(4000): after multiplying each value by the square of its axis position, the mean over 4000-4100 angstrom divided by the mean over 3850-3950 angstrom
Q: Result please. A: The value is 1.92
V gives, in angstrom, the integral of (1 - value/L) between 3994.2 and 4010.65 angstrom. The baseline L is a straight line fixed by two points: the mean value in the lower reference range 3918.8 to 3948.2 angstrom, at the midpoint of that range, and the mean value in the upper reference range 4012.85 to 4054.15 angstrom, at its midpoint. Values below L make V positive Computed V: -2.3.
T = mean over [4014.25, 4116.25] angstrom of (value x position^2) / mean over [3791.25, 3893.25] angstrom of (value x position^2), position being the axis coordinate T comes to 2.14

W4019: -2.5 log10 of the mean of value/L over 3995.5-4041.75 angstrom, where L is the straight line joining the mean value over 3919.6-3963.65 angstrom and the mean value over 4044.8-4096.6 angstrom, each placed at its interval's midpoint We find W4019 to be -0.23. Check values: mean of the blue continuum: 9.76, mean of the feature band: 17.9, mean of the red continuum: 17.7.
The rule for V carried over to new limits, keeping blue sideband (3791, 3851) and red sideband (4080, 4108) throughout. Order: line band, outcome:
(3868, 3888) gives 2.5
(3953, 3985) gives 8.1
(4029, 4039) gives -0.7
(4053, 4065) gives -0.4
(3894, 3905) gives 0.6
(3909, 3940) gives 6.1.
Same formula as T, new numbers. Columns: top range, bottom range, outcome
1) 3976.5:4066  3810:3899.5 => 1.98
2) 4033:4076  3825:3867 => 2.32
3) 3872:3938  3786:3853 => 1.16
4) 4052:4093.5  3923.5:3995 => 1.79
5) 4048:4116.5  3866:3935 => 1.84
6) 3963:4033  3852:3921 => 1.50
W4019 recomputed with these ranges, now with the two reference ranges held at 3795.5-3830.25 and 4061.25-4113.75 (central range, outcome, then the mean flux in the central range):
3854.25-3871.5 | 0.223 mag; 9.21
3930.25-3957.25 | 0.408 mag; 9.41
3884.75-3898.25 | 0.183 mag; 10.3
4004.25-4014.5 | -0.152 mag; 17.9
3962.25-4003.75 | 0.184 mag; 12.5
